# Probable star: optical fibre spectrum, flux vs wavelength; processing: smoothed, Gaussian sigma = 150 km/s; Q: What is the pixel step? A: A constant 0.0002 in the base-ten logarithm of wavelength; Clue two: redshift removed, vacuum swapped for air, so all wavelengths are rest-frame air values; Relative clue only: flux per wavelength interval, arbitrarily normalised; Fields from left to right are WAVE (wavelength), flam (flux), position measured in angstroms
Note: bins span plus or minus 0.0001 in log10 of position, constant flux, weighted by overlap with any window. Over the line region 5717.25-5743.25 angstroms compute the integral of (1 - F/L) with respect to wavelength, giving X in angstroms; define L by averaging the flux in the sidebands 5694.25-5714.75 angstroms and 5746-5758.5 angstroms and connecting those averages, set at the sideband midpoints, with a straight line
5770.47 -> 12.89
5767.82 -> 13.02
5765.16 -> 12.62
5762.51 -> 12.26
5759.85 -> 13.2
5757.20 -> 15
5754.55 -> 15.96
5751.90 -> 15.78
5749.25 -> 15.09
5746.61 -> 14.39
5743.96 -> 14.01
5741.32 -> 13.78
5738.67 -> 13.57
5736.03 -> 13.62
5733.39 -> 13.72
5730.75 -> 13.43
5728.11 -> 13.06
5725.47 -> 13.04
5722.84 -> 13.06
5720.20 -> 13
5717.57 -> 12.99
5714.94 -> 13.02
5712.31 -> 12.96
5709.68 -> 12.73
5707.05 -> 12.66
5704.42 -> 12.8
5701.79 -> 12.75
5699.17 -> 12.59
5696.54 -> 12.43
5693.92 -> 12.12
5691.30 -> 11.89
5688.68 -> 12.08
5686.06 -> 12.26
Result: 1.4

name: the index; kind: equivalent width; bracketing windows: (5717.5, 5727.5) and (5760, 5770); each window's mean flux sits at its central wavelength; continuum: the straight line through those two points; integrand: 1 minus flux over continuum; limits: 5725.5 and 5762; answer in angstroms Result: -3.5 angstroms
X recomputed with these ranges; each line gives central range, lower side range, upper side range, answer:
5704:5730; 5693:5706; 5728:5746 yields 0.2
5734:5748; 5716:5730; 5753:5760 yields 0.2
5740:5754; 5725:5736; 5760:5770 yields -1.8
